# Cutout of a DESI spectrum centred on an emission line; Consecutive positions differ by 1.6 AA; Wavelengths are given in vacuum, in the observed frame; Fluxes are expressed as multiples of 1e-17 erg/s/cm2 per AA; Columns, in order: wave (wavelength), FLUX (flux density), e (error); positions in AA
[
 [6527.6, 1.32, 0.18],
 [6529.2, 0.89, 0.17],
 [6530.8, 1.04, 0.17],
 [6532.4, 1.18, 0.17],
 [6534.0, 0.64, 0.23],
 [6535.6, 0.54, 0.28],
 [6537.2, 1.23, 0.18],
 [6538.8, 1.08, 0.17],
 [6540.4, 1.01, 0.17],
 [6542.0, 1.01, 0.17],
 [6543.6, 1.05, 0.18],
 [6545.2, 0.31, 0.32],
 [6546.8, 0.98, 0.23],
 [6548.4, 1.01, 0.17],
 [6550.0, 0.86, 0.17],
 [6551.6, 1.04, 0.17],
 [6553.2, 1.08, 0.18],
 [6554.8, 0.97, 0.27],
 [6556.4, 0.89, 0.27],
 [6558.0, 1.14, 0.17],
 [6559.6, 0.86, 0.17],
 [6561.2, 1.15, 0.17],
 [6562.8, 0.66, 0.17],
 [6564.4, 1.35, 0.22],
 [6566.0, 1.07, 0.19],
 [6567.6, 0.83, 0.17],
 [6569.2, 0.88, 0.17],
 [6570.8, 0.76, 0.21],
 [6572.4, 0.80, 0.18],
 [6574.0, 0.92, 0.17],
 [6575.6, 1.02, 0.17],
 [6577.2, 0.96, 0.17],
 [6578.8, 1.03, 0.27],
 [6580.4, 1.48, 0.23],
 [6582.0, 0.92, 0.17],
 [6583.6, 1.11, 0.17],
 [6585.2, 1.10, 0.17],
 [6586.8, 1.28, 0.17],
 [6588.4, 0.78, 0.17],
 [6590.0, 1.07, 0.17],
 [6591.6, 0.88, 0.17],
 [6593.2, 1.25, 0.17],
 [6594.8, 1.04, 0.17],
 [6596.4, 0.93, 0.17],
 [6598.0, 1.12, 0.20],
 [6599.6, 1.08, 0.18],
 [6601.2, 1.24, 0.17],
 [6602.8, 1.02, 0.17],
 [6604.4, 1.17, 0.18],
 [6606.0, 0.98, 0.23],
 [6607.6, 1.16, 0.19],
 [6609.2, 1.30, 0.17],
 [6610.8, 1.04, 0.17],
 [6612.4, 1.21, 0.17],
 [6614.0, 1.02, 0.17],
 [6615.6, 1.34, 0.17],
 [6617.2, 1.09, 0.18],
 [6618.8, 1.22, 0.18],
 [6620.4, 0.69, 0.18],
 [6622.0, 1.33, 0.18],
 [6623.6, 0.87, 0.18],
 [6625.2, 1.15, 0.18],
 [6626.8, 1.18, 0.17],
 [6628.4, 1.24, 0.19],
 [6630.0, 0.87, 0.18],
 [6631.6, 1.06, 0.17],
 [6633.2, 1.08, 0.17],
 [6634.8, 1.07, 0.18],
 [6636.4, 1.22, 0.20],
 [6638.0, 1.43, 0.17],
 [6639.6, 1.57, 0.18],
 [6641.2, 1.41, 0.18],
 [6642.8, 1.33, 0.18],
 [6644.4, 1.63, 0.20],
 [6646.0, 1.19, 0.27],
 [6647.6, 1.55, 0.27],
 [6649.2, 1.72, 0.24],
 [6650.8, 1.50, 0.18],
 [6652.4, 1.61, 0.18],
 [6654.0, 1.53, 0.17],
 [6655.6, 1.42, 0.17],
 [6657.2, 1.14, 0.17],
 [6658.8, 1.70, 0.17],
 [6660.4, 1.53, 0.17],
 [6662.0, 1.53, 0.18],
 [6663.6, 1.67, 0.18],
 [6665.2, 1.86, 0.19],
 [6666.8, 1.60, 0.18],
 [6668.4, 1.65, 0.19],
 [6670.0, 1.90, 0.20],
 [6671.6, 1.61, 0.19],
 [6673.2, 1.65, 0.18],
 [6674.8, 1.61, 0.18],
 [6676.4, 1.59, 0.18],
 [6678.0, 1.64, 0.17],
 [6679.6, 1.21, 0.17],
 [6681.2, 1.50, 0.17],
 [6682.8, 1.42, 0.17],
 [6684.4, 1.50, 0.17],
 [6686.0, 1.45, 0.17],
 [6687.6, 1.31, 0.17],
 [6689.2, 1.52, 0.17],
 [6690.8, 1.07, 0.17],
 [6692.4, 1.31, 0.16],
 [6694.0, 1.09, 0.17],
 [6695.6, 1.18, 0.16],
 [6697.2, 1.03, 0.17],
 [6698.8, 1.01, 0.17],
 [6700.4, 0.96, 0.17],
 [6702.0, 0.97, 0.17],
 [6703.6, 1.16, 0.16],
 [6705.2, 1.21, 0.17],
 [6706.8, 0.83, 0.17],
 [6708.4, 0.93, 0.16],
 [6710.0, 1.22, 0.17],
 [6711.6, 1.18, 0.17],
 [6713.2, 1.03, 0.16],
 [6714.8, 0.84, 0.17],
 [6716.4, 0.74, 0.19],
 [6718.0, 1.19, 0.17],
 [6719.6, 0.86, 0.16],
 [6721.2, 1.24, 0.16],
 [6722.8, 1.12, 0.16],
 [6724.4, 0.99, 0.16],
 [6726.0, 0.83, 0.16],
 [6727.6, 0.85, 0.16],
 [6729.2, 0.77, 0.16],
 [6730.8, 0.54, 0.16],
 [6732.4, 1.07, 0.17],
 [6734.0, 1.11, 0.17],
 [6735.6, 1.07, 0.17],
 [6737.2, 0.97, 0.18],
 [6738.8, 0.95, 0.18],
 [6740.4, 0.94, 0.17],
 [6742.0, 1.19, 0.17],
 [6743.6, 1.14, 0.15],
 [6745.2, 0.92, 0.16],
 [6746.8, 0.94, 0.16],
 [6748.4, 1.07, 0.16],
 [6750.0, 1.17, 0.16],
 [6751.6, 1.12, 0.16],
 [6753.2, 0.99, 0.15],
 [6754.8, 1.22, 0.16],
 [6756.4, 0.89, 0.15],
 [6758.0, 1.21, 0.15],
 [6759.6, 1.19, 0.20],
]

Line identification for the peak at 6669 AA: Mg II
